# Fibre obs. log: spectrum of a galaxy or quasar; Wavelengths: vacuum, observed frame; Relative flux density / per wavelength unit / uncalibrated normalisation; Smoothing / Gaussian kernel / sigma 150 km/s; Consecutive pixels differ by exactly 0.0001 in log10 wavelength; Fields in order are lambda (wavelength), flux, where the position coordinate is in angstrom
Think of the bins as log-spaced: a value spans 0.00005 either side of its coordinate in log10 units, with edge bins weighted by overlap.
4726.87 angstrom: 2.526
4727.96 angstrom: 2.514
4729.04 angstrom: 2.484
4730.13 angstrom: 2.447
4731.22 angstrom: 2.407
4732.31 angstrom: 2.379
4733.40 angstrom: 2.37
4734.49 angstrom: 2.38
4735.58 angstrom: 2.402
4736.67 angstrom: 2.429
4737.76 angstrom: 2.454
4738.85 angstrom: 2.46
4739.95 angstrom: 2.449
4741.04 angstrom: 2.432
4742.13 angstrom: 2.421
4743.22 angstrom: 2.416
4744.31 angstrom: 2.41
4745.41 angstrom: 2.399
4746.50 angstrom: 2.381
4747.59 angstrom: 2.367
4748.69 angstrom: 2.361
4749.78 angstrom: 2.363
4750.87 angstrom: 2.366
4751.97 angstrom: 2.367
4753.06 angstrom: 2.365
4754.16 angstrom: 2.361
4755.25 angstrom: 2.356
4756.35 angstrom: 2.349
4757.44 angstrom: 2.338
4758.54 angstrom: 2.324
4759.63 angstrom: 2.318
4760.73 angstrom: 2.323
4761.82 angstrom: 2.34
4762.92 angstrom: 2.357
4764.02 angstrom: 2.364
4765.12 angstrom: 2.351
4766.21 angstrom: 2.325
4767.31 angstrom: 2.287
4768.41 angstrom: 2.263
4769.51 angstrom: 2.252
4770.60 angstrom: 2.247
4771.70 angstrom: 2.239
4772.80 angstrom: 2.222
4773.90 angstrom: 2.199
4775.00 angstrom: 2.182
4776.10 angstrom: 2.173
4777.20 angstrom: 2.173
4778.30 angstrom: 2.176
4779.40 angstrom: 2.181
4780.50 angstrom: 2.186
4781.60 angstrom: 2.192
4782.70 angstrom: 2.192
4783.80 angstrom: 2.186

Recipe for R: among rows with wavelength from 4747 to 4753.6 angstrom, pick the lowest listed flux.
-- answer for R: 2.361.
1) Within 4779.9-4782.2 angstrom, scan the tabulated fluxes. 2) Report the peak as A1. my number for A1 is 2.192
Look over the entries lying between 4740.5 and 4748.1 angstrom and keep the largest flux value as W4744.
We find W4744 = 2.432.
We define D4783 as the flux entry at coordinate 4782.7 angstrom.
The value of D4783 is 2.192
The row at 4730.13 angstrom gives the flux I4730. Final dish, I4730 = 2.447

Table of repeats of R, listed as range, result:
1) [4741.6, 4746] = 2.399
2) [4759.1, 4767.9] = 2.287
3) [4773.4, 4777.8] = 2.173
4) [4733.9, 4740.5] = 2.38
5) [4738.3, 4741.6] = 2.432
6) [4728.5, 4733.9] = 2.37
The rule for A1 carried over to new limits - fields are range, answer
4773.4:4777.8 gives 2.199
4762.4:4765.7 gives 2.364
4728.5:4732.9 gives 2.484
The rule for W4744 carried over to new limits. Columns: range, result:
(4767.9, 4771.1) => 2.263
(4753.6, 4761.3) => 2.361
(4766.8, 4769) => 2.287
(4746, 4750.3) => 2.381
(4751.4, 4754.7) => 2.367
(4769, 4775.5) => 2.252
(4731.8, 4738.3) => 2.454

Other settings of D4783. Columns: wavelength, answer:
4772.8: 2.222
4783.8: 2.186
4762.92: 2.357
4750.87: 2.366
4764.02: 2.364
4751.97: 2.367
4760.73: 2.323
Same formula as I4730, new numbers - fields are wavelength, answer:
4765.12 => 2.351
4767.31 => 2.287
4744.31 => 2.41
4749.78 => 2.363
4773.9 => 2.199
